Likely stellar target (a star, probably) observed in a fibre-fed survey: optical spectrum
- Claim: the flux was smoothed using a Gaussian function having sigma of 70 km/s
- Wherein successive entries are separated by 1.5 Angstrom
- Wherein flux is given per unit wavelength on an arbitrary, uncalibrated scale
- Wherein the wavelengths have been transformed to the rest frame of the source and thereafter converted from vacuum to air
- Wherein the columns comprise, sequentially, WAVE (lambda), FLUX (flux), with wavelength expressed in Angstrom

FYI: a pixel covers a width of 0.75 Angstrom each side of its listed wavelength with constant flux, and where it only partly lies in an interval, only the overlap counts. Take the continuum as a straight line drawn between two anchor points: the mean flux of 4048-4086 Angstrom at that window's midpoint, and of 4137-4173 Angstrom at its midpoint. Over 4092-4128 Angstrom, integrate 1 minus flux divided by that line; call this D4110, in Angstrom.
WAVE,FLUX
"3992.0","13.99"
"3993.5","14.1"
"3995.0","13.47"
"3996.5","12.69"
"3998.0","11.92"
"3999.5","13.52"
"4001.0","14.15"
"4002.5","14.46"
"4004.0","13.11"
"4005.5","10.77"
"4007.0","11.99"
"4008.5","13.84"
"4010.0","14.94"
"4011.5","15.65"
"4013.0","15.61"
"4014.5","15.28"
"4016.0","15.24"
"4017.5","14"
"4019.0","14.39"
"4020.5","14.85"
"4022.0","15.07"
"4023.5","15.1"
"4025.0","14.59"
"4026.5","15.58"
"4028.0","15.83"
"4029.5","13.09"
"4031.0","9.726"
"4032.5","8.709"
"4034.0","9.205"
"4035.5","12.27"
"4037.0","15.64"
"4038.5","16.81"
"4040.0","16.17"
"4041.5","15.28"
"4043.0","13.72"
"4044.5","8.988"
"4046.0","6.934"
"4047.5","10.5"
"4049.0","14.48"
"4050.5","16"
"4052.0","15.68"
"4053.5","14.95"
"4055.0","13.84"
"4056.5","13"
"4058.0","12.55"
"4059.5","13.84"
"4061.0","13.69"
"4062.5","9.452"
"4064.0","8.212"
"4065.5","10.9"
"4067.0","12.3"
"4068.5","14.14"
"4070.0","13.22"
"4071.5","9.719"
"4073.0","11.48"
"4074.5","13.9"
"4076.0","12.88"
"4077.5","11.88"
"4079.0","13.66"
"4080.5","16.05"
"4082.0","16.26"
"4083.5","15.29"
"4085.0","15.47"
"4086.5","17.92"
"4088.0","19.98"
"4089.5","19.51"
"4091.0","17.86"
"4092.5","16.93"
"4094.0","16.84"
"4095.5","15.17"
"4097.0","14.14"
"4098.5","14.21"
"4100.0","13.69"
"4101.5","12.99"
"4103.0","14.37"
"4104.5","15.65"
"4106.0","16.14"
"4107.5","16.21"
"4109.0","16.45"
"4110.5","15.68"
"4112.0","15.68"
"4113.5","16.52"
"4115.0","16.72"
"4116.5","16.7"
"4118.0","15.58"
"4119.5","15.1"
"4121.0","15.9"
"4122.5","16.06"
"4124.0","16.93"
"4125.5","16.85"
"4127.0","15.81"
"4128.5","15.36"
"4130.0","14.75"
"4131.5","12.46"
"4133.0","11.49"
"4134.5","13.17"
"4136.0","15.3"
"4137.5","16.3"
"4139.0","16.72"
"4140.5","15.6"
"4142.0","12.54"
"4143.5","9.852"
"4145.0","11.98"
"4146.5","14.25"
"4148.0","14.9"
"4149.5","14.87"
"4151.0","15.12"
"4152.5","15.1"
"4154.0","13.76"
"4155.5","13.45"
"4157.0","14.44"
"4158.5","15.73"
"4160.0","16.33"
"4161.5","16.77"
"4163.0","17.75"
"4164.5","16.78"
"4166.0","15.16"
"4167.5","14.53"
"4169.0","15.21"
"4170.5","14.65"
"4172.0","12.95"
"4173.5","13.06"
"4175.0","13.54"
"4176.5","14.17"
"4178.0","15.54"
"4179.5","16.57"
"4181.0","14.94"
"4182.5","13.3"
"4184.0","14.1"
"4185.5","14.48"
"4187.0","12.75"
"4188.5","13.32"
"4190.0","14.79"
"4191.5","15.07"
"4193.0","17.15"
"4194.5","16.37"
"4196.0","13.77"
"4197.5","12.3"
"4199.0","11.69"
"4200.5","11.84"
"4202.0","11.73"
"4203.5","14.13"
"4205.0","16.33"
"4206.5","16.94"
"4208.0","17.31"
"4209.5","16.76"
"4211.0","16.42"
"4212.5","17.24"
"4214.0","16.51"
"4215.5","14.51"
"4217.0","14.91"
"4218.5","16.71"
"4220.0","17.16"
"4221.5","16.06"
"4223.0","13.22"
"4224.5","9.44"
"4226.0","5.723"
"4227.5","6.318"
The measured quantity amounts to -4.2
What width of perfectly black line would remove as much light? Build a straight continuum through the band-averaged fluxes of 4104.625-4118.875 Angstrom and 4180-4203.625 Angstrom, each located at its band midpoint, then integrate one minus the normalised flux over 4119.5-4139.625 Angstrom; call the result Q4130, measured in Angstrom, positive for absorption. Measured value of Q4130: 0.6 Angstrom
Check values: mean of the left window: 16.2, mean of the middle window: 15.1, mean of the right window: 13.9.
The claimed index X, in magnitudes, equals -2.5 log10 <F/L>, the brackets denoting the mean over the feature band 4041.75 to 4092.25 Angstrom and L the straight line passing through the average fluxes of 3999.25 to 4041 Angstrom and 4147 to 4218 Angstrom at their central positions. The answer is 0.05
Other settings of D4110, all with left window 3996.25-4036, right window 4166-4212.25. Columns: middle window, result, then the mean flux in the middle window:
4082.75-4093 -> -2.64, 17.6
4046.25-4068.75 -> 1.72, 12.7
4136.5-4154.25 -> 0.04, 14.3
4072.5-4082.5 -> 0.14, 13.7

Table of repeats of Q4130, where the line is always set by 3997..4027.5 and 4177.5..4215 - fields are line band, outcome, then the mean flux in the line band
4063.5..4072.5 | 1.8 Angstrom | 11.5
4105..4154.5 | -1.4 Angstrom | 15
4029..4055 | 2.6 Angstrom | 12.9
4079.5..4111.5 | -3.4 Angstrom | 16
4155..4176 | -0.4 Angstrom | 15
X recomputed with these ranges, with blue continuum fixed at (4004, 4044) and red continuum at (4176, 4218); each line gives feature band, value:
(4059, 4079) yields 0.18 mag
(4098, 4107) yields -0.02 mag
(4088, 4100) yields -0.15 mag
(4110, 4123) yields -0.11 mag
